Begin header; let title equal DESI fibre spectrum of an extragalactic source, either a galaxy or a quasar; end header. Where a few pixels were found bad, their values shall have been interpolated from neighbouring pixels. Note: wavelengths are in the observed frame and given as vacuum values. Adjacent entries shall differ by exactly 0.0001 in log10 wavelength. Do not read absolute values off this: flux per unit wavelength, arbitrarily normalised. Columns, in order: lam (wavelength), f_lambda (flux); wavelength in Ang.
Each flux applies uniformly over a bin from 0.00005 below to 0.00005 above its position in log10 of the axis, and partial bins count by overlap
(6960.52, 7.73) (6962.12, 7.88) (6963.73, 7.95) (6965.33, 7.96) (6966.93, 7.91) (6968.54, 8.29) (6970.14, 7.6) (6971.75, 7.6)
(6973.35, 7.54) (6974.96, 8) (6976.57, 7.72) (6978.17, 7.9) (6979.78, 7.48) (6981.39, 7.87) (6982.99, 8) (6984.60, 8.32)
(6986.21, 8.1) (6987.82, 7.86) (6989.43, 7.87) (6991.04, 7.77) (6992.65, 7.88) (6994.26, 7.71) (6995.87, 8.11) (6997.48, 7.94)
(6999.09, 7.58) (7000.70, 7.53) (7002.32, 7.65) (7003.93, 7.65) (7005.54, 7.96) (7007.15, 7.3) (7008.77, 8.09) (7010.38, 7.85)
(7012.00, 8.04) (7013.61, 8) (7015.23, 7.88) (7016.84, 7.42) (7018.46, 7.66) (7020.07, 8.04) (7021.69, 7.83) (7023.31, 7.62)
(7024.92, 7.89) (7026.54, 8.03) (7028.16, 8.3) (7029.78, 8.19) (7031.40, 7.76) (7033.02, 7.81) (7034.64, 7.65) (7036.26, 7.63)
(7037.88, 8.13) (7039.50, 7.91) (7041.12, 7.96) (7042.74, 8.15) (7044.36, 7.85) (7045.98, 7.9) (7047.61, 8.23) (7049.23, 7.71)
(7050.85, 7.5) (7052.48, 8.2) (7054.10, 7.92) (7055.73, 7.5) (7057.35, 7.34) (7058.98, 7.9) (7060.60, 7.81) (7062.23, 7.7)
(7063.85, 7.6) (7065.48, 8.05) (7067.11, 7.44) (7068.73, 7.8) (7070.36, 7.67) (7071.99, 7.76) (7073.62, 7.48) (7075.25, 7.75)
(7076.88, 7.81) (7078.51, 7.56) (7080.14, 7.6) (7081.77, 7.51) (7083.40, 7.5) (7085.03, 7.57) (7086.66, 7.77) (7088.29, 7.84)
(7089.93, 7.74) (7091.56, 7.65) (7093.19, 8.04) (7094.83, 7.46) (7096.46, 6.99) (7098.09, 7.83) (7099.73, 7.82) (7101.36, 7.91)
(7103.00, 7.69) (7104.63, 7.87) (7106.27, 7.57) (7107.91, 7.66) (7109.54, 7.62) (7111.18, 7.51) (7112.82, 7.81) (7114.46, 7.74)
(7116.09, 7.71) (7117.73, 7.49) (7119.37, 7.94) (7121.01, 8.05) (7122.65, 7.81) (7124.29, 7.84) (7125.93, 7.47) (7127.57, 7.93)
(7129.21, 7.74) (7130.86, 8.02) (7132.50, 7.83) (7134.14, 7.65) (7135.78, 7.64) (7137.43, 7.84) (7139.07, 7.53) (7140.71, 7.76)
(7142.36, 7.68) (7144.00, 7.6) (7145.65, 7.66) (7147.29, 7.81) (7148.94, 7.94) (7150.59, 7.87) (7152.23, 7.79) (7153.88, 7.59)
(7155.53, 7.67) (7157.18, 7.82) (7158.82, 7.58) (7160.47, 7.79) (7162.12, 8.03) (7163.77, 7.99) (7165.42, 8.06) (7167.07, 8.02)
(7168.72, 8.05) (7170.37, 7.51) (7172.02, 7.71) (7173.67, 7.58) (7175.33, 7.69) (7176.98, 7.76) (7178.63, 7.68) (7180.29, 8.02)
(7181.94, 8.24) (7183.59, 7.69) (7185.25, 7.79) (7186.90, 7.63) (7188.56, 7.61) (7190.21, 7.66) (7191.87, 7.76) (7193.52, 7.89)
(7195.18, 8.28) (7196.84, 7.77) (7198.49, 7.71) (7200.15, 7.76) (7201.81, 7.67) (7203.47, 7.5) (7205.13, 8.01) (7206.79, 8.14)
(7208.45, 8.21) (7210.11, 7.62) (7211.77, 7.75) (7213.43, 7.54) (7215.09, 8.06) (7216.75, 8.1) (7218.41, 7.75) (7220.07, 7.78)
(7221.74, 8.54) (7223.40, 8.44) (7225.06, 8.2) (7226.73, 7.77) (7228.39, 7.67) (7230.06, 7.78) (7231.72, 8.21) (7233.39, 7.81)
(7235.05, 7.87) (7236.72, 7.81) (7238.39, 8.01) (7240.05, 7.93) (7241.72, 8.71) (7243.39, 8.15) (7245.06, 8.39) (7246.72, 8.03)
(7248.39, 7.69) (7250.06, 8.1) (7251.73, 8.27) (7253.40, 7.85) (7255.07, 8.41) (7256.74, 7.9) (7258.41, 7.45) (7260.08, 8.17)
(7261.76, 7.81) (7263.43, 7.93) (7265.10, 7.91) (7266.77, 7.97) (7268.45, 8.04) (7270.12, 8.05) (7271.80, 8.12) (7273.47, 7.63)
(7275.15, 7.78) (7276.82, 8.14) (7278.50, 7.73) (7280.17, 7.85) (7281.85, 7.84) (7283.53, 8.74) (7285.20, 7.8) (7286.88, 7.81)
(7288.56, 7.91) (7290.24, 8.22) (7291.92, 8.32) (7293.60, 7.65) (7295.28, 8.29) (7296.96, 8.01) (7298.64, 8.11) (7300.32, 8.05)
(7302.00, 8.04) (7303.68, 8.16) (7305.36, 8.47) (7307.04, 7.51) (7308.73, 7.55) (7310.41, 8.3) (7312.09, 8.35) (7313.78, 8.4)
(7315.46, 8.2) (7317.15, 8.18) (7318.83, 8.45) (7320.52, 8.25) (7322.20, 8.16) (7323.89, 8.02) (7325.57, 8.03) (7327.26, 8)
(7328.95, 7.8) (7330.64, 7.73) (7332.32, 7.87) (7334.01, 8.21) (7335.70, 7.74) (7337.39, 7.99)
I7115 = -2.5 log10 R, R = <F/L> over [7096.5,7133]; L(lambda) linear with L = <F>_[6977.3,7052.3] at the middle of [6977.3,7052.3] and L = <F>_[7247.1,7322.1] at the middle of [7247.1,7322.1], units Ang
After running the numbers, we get 0.02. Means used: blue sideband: 7.86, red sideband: 8.03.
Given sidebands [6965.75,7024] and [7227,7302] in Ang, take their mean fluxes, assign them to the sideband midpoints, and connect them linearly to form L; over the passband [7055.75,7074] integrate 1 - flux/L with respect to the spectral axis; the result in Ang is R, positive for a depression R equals 0.4 Ang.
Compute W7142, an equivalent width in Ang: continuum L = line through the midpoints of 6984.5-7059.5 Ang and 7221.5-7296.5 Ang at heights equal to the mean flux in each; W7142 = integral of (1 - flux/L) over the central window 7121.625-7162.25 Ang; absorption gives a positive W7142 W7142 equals 0.91 Ang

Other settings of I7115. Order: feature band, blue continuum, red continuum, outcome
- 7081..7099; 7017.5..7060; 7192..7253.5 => 0.04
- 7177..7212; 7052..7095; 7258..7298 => 0.00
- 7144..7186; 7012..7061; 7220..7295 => 0.02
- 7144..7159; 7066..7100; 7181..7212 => 0.00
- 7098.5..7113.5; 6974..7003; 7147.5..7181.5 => 0.01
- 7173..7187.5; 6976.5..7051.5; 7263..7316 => 0.02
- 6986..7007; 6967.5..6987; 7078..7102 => 0.01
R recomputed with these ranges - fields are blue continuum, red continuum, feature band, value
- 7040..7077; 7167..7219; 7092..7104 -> 0.2 Ang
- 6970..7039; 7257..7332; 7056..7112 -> 1.5 Ang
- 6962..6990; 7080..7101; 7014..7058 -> -0.5 Ang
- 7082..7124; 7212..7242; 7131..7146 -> 0.2 Ang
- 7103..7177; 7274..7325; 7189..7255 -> -0.3 Ang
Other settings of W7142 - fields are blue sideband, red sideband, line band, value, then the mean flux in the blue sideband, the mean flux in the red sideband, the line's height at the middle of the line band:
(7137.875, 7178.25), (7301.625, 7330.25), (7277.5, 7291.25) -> 0.1 Ang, 7.77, 8.1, 8.04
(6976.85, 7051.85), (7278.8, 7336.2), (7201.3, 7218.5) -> 0.3 Ang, 7.86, 8.06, 7.99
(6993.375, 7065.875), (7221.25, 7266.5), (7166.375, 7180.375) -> 0.3 Ang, 7.83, 8.03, 7.96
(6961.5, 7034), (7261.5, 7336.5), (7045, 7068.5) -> 0.3 Ang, 7.85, 8.03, 7.89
